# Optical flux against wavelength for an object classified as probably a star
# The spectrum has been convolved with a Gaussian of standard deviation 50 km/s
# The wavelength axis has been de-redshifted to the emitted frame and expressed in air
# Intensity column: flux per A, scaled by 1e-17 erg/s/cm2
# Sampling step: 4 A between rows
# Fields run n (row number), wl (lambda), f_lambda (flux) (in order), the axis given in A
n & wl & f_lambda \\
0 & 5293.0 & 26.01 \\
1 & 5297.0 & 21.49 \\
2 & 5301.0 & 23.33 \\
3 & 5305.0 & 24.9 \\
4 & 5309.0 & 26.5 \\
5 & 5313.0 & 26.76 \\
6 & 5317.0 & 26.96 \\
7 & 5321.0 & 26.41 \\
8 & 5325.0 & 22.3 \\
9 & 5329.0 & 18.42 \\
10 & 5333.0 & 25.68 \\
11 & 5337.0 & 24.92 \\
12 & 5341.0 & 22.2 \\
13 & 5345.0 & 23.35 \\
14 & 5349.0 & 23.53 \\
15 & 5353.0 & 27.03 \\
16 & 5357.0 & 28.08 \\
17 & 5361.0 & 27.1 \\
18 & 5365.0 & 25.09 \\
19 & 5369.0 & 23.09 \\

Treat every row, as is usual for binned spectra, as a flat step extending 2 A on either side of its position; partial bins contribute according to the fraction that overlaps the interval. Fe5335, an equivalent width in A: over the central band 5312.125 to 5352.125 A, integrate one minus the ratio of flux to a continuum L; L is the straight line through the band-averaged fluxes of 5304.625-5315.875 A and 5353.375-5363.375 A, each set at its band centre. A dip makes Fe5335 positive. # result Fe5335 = 4.07 A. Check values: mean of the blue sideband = 26.3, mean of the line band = 24.1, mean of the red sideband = 27.4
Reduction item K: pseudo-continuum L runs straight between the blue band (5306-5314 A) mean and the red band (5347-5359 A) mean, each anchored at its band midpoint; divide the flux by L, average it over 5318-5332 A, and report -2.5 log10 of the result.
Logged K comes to 0.15 mag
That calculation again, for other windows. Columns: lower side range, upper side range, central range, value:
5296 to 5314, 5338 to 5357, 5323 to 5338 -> 0.086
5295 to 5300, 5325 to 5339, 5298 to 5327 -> -0.131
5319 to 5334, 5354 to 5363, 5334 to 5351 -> 0.071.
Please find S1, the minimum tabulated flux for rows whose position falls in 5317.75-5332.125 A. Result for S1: 18.42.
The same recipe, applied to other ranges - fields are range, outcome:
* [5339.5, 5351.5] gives 22.2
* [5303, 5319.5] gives 24.9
